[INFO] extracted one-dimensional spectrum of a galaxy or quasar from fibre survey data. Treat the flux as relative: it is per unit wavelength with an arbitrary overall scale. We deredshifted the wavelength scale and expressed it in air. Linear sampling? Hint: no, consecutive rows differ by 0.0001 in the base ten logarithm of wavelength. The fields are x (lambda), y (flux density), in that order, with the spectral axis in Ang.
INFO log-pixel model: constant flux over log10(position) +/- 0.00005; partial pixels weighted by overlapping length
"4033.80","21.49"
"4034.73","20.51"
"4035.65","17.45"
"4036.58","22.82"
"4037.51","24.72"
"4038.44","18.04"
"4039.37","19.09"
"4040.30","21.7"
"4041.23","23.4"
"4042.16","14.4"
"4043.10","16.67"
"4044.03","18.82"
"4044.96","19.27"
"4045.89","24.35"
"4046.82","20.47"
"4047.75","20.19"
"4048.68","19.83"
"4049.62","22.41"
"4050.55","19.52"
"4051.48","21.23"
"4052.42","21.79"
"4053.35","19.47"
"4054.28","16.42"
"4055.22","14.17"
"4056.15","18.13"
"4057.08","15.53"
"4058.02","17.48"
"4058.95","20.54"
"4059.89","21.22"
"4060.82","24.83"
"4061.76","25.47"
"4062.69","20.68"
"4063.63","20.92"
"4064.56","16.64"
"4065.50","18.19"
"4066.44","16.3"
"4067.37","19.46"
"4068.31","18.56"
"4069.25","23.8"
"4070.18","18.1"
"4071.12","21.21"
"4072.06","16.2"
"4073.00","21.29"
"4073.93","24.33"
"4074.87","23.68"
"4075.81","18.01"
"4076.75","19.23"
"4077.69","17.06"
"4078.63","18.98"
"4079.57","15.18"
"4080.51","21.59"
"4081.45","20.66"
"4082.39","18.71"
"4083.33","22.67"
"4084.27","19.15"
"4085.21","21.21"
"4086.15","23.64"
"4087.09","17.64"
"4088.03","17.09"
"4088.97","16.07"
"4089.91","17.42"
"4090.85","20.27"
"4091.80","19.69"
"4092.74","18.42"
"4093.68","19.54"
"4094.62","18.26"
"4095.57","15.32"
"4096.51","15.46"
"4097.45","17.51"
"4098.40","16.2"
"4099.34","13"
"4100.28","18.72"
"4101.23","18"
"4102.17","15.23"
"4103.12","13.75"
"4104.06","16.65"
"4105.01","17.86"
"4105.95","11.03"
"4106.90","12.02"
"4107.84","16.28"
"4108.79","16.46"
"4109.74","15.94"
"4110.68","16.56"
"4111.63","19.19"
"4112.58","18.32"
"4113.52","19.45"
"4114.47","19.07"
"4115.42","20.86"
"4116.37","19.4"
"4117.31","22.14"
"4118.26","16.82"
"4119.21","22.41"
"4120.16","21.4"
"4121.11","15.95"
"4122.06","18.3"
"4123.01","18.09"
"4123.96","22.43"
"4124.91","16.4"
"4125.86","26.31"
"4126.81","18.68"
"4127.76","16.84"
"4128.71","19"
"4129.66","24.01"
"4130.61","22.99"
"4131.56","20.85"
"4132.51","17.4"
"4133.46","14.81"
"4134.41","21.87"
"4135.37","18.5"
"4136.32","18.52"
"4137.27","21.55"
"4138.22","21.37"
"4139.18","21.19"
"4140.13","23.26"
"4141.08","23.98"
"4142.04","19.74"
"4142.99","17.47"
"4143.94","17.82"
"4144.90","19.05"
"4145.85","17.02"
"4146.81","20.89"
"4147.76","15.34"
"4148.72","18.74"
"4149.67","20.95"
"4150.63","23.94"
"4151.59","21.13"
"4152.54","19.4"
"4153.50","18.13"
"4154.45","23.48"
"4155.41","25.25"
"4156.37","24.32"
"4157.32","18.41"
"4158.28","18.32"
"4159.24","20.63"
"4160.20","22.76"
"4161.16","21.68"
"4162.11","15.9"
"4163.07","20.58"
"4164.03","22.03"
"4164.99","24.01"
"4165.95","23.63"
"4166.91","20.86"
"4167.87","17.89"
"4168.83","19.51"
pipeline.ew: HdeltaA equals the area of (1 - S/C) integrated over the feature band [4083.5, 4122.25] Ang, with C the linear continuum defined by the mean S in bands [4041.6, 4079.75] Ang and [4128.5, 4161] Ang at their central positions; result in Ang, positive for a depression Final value 4.2 Ang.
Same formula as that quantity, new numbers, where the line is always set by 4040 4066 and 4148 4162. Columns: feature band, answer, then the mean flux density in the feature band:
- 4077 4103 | 2.6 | 18.2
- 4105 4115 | 1.9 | 16.5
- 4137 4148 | 0.5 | 20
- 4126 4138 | 0.5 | 19.8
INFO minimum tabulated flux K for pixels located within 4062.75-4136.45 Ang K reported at 11.03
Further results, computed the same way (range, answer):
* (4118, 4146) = 14.81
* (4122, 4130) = 16.4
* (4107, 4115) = 15.94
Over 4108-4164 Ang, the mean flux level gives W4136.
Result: 19.8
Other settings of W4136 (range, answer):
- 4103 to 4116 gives 16.8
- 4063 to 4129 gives 18.5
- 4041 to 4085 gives 19.7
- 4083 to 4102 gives 18.2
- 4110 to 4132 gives 19.8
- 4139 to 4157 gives 20.6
